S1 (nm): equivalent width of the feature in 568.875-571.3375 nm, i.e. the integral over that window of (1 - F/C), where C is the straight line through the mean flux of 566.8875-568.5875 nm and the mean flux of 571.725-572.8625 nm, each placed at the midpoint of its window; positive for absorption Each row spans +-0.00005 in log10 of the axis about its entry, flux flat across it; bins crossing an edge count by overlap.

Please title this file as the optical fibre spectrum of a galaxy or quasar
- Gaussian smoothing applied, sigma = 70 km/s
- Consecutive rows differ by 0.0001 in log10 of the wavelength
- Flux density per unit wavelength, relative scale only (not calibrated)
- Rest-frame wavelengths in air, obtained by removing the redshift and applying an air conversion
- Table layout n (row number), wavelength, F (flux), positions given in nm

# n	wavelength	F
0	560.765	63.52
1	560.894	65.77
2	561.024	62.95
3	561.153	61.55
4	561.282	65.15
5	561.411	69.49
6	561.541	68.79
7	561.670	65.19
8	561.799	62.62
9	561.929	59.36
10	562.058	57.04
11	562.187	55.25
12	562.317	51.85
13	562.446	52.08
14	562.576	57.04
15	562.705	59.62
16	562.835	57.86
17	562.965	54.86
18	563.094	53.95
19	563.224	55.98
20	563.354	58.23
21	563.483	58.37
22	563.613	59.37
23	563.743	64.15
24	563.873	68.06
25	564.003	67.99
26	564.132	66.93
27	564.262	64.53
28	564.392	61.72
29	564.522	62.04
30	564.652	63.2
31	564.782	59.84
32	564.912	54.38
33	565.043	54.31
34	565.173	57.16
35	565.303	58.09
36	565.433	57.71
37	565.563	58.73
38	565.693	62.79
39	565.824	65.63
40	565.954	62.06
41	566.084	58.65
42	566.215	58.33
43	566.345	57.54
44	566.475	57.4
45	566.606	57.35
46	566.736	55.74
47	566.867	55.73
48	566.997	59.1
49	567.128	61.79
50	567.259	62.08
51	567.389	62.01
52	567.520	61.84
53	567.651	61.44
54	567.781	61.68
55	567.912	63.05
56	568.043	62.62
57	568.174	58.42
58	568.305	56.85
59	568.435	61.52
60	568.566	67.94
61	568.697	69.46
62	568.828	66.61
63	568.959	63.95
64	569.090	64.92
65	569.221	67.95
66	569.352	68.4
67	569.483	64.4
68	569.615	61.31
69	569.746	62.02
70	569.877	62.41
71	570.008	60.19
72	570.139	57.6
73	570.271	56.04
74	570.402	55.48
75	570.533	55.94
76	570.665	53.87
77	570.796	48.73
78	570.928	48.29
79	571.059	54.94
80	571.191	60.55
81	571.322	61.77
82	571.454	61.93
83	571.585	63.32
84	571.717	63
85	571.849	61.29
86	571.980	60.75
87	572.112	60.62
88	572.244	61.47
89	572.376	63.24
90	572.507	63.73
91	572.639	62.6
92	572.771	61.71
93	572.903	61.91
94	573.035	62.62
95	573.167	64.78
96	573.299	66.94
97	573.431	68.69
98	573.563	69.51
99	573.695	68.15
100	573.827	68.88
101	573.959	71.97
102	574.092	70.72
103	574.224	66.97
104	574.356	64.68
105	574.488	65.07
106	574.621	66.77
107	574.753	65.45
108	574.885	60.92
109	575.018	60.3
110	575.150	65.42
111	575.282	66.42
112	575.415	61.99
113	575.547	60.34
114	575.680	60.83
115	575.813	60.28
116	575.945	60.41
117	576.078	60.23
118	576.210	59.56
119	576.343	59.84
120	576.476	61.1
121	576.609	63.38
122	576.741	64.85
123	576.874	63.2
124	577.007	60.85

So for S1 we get 0.09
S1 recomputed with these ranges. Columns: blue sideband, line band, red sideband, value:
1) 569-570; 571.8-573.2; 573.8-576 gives 0.05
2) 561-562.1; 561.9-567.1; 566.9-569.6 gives 0.37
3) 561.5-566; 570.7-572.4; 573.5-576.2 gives 0.11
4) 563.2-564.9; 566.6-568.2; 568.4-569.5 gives 0.12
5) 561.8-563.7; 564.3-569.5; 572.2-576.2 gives -0.14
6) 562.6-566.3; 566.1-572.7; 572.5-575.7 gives 0.22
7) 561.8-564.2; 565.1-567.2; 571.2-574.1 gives 0.06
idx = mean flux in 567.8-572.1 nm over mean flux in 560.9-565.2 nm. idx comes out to 1.01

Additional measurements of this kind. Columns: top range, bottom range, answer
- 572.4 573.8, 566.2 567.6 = 1.10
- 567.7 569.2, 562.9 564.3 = 1.04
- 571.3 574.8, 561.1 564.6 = 1.07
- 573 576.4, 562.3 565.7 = 1.09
